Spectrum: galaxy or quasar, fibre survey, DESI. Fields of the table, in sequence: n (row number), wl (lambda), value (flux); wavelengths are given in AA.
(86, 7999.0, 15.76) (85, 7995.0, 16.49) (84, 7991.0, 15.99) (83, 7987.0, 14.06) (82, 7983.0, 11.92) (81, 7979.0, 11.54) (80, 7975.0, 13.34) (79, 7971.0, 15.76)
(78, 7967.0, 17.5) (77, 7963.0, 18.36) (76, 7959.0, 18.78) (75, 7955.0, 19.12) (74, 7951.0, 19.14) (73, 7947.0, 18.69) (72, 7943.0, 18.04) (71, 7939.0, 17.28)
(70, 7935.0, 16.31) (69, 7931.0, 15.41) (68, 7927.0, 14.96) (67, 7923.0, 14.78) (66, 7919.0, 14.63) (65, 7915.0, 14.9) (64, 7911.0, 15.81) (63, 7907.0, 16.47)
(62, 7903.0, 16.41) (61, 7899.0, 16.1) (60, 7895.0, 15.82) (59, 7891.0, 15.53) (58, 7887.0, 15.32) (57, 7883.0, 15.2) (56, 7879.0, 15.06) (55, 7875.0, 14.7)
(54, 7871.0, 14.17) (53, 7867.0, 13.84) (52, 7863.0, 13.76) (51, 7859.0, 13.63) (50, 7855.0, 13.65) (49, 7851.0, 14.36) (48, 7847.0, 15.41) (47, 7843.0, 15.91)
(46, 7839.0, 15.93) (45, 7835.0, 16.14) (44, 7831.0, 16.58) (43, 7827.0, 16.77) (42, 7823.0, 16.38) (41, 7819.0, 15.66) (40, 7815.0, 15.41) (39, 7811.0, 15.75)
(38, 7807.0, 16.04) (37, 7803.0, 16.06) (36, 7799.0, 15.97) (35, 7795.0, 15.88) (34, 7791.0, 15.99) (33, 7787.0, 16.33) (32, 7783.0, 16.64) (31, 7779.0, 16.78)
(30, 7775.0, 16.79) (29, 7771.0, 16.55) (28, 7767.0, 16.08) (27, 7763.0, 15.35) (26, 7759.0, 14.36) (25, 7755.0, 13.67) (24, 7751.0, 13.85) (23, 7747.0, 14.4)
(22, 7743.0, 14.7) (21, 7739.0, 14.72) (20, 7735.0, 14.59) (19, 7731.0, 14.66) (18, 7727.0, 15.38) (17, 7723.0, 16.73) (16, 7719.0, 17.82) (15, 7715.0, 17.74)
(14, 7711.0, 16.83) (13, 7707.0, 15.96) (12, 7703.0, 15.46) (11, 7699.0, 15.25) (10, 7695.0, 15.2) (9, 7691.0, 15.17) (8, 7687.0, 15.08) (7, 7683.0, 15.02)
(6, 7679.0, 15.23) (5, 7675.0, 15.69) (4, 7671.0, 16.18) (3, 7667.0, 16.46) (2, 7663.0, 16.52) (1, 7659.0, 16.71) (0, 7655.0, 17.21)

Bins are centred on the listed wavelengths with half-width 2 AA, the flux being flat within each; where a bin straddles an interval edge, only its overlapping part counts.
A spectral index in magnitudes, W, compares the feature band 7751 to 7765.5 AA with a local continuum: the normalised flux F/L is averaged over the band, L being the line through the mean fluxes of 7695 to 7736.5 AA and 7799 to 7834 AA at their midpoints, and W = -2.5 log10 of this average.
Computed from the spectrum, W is 0.11 mag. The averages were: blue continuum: 16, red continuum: 16.1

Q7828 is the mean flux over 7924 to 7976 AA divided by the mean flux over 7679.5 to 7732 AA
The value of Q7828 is 1.1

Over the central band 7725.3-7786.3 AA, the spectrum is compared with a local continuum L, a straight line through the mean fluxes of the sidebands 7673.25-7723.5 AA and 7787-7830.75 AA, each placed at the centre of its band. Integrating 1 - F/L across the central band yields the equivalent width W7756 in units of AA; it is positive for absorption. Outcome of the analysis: 2.7 AA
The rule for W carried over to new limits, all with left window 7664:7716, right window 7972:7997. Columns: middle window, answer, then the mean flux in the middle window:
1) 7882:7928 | -0.08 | 15.5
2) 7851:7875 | 0.06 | 13.9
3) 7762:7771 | -0.04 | 15.9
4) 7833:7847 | -0.07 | 15.9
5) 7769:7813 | -0.08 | 16.3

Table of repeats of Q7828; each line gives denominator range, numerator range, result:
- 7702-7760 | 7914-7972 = 1.10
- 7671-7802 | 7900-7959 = 1.06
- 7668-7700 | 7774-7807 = 1.06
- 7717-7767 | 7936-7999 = 1.09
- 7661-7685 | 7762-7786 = 1.04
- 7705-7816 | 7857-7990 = 0.99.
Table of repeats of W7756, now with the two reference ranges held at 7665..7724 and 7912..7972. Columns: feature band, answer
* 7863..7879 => 2.3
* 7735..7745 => 0.9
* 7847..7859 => 1.7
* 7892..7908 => 0.6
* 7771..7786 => -0.4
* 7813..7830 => 0.4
